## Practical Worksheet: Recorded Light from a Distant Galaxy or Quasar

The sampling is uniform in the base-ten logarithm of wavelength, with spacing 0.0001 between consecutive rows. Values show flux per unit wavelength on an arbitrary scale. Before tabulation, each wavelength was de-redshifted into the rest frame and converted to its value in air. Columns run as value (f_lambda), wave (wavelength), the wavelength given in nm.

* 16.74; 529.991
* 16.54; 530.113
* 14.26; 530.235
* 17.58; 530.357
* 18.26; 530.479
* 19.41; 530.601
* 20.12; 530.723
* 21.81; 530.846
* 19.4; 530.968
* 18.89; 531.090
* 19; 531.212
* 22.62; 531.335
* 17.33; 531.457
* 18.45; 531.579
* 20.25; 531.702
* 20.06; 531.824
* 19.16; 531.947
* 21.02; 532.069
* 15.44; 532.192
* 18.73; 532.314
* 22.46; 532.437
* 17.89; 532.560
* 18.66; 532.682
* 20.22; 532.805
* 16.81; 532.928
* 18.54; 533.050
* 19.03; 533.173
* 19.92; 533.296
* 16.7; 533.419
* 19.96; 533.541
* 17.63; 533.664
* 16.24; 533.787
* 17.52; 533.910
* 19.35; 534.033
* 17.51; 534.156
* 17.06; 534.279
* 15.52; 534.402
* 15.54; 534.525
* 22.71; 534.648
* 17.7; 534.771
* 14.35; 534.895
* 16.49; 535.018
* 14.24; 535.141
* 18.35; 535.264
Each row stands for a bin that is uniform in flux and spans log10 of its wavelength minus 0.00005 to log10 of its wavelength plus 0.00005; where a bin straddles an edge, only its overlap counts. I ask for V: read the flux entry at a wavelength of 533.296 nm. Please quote 19.92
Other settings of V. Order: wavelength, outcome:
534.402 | 15.52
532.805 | 20.22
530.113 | 16.54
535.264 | 18.35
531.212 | 19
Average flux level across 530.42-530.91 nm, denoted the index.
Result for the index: 19.9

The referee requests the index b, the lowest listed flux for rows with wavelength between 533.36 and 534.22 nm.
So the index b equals 16.24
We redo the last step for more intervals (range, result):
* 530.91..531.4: 18.89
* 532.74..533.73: 16.7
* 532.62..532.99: 16.81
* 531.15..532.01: 17.33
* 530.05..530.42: 14.26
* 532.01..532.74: 15.44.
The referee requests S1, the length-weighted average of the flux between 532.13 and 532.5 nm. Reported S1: 18.8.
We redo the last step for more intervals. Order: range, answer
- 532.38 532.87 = 19.7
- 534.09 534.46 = 16.7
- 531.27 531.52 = 20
